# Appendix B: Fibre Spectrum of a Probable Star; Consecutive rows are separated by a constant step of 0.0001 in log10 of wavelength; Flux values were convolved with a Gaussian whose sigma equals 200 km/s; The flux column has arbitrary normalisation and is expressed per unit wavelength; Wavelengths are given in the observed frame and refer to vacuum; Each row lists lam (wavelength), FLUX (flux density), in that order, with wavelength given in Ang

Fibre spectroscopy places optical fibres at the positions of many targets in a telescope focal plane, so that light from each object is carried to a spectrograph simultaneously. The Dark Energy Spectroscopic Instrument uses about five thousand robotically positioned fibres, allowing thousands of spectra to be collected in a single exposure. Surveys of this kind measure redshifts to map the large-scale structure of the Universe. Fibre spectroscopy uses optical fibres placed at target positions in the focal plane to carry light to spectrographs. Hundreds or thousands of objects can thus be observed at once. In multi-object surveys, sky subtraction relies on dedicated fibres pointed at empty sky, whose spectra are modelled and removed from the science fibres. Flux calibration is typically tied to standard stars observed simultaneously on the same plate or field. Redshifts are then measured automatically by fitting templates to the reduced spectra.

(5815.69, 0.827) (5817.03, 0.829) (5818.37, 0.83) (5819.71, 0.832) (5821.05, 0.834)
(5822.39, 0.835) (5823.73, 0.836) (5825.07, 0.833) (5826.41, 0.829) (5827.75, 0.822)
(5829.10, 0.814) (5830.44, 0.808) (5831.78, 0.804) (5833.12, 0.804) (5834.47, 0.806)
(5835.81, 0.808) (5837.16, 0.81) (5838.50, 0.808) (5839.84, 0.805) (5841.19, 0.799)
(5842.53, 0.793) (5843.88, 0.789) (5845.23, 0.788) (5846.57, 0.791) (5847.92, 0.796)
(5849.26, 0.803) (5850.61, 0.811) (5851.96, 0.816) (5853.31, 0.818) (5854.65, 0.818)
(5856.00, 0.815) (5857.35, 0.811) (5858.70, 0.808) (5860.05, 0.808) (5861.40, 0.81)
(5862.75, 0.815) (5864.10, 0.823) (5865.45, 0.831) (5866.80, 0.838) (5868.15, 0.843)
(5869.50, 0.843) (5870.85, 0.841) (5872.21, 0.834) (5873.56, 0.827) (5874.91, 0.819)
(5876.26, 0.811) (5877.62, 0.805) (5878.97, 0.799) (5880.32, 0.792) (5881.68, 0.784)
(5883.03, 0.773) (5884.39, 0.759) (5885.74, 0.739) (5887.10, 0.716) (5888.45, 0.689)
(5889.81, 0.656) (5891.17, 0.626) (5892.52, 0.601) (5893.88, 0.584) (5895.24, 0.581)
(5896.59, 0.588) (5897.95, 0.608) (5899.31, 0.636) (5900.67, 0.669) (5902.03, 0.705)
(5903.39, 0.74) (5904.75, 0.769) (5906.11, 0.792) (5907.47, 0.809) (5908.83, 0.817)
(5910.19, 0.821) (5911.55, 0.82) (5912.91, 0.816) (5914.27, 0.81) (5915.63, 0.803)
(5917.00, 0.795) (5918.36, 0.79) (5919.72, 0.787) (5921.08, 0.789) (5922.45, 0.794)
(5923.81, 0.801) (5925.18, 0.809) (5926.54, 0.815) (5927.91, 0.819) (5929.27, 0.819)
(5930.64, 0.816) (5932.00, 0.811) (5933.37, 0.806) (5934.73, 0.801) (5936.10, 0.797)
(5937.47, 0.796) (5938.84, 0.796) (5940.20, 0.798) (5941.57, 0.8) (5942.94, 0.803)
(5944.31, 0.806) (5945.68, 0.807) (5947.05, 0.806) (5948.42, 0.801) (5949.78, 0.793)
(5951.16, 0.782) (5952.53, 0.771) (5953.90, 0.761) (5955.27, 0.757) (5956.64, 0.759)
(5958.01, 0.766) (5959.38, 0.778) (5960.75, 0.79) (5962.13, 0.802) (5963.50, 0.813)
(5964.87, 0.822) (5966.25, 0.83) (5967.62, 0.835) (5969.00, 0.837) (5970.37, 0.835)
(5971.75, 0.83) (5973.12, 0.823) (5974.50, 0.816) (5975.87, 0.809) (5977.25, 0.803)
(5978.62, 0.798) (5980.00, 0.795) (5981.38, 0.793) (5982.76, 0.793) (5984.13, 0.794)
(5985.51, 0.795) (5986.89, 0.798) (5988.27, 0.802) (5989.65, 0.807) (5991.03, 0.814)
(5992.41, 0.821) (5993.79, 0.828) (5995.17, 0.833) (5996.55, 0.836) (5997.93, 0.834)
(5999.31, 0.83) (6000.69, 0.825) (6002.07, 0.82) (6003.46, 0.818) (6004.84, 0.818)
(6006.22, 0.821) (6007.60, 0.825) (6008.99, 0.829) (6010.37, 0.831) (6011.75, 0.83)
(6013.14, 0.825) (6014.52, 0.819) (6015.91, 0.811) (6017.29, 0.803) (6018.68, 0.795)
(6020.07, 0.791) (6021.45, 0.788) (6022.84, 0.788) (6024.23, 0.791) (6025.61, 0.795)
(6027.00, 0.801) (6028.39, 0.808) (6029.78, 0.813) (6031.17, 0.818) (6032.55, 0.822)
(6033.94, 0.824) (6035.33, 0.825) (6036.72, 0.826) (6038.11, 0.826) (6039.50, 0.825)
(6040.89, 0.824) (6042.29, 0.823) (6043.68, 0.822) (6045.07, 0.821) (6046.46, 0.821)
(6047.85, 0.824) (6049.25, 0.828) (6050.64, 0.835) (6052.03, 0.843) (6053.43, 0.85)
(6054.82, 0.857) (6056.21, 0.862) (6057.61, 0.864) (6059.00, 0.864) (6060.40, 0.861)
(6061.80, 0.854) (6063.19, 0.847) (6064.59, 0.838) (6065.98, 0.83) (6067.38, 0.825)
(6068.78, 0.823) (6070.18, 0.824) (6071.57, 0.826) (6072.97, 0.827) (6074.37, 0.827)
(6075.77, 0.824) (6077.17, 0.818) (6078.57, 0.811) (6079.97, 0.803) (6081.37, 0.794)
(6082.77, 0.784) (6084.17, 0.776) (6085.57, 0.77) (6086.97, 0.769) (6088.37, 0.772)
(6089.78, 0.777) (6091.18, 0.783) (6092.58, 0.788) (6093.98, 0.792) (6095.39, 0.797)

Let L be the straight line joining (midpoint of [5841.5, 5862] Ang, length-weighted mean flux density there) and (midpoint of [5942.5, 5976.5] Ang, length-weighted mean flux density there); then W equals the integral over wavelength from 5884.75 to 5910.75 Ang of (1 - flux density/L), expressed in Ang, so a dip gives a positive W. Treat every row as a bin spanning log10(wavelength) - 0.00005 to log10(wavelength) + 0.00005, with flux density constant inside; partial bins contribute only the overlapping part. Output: 3.6 Ang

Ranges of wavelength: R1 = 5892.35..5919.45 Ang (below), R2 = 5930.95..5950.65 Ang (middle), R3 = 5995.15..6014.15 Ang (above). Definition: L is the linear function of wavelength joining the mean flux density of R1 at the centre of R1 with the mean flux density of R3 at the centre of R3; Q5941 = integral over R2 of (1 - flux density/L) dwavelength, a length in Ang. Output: -0.9 Ang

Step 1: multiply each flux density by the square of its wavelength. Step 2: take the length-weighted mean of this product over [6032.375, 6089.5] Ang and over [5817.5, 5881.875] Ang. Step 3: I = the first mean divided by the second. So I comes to 1.1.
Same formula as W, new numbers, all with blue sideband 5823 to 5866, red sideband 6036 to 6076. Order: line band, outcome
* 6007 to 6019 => 0.2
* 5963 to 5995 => 0.5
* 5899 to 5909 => 0.9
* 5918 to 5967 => 1.5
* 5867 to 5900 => 3.3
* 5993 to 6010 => 0.0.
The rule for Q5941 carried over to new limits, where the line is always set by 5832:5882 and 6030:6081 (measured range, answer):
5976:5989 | 0.4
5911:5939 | 0.5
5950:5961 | 0.7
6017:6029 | 0.5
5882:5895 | 2.1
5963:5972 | -0.1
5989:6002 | 0.0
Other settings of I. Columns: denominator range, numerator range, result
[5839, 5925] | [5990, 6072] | 1.12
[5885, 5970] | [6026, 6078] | 1.13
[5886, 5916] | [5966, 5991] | 1.17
